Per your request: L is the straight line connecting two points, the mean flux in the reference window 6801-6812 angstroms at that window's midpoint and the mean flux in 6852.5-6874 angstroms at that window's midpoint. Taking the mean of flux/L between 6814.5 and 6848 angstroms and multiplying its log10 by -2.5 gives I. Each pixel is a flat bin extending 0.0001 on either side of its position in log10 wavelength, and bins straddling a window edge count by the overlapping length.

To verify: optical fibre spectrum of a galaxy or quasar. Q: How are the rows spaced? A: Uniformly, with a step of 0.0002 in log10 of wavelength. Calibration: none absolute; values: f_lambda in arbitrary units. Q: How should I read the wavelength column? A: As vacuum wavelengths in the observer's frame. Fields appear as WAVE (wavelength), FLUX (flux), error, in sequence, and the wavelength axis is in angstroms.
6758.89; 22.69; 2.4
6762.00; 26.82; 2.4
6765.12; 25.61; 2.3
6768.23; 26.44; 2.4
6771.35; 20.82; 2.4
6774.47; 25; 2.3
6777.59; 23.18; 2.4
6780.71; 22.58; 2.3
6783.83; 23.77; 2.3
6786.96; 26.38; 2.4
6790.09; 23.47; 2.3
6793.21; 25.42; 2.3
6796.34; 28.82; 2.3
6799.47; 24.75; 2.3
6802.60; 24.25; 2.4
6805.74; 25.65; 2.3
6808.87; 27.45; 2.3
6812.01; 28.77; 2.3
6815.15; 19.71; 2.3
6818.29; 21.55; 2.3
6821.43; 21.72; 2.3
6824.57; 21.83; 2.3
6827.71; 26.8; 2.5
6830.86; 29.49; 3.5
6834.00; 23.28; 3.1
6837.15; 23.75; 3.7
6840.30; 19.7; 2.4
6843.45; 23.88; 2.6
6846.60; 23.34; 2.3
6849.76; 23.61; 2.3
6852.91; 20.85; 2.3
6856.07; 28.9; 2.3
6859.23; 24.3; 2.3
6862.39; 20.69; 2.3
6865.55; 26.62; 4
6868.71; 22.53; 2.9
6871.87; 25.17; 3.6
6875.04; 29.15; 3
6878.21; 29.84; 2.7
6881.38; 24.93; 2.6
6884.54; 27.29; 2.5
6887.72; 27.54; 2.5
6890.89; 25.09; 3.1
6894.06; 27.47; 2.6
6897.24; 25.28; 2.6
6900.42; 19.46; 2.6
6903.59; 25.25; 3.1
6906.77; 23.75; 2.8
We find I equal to 0.10 mag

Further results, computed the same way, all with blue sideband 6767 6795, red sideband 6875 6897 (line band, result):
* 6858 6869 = 0.12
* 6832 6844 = 0.13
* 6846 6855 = 0.14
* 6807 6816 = -0.03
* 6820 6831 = 0.04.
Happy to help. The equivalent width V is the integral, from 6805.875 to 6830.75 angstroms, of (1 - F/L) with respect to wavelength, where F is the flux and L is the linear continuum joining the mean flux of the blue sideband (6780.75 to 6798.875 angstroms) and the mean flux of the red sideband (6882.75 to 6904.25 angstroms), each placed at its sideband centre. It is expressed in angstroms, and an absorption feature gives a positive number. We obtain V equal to 0.9 angstroms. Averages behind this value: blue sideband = 25.3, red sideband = 25.3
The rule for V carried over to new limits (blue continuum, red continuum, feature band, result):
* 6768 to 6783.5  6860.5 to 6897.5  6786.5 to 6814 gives -2.3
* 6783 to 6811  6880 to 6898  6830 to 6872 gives 3.5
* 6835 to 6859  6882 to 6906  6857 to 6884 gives -1.3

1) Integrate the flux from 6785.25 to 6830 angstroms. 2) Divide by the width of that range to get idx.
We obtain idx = 24.8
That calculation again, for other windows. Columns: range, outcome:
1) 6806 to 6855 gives 23.8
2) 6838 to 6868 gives 23.5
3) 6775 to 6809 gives 25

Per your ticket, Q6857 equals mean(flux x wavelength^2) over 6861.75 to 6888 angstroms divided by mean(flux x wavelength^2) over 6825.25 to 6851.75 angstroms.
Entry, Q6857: 1.1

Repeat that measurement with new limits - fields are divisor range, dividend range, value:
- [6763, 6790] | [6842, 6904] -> 1.06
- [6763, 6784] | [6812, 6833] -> 1.01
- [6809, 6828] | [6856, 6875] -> 1.07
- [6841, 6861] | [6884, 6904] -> 1.07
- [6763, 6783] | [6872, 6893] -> 1.17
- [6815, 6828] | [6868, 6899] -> 1.22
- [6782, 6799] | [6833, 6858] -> 0.93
